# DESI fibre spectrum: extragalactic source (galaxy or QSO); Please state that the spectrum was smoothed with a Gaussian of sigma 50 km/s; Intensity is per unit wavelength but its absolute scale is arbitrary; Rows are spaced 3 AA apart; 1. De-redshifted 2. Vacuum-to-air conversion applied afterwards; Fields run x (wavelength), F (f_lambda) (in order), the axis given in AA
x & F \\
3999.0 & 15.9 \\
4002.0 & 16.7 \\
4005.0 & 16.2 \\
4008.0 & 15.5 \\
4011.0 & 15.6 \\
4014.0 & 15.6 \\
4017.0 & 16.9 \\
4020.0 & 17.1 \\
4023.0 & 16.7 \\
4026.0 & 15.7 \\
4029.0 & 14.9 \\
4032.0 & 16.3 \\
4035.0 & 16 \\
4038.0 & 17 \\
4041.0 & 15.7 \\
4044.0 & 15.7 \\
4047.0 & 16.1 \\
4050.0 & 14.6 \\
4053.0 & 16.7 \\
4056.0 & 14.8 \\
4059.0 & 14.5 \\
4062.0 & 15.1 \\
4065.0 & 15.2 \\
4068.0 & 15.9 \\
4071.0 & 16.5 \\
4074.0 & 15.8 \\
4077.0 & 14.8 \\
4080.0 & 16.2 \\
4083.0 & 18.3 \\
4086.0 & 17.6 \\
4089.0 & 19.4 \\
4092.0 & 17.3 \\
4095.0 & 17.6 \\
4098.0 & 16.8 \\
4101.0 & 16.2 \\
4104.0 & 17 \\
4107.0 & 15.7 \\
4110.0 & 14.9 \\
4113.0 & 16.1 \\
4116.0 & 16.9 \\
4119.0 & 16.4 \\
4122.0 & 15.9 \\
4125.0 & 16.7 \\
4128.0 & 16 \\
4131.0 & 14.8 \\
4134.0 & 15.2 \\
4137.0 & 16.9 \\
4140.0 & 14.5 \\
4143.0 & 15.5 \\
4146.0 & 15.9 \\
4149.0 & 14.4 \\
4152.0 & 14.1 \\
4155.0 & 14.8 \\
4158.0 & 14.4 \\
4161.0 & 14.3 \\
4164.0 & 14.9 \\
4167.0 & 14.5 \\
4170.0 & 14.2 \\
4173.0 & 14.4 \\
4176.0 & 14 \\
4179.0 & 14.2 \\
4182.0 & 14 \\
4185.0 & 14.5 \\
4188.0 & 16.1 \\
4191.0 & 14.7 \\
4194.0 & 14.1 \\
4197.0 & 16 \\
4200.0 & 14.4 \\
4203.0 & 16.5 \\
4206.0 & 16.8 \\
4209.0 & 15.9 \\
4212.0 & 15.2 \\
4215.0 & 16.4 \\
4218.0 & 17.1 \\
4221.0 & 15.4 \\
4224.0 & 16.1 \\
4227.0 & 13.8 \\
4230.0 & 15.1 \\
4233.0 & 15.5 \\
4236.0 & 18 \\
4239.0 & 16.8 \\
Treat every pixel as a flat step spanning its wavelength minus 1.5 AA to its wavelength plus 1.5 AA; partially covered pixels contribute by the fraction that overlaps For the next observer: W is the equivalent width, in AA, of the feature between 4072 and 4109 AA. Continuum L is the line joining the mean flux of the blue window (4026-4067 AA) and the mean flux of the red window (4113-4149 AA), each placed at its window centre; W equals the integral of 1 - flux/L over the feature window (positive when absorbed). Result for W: -2.69 AA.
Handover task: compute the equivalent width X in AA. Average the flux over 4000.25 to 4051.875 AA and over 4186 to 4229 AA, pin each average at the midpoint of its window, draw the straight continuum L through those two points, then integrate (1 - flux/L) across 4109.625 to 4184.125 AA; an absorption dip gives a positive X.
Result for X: 2.9 AA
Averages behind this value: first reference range 16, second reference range 15.6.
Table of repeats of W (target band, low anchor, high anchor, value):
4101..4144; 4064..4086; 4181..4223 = 0.2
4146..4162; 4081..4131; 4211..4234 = 1.7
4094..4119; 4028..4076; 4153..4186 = -2.2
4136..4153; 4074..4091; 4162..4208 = 0.6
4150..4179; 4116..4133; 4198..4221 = 2.9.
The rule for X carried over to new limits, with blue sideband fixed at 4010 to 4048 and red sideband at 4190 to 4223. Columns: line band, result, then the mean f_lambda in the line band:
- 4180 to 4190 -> 0.6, 14.8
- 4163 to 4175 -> 1.0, 14.5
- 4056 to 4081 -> 0.9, 15.4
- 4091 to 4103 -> -0.8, 17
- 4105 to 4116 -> 0.1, 15.8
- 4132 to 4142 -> 0.2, 15.5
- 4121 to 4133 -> 0.0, 15.8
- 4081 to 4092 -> -1.5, 18.2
